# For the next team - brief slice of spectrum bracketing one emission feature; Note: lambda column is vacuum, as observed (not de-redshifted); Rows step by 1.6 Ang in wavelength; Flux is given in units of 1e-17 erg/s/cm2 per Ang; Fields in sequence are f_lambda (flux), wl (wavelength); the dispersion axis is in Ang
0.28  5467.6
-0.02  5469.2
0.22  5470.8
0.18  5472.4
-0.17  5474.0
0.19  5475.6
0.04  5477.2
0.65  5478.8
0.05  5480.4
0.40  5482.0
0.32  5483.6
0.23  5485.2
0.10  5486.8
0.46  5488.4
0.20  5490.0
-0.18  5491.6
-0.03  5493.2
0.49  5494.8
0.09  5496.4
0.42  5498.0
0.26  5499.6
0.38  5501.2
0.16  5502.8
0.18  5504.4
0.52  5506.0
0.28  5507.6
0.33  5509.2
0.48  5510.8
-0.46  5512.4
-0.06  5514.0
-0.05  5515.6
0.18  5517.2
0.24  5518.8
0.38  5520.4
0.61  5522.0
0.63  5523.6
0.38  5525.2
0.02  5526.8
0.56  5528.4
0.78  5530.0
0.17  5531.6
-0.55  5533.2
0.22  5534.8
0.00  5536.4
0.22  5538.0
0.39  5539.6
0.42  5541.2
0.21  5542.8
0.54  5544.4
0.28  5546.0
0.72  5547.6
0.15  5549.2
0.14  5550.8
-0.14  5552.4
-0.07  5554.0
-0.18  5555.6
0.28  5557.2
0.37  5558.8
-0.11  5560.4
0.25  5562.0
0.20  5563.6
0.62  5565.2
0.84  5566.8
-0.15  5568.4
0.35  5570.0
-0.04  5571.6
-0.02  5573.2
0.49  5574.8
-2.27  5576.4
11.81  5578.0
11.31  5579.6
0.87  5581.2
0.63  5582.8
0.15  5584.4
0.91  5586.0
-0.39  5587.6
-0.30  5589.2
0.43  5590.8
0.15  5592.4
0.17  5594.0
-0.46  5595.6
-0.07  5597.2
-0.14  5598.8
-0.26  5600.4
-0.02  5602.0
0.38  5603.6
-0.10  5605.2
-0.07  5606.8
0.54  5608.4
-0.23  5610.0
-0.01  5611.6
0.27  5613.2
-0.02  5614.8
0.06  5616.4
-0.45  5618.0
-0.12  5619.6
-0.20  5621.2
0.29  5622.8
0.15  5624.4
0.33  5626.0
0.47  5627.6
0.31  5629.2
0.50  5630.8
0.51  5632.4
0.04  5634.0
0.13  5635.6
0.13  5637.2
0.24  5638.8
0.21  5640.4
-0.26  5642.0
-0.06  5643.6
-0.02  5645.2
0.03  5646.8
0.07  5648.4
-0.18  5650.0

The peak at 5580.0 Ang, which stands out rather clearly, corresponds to Mg II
